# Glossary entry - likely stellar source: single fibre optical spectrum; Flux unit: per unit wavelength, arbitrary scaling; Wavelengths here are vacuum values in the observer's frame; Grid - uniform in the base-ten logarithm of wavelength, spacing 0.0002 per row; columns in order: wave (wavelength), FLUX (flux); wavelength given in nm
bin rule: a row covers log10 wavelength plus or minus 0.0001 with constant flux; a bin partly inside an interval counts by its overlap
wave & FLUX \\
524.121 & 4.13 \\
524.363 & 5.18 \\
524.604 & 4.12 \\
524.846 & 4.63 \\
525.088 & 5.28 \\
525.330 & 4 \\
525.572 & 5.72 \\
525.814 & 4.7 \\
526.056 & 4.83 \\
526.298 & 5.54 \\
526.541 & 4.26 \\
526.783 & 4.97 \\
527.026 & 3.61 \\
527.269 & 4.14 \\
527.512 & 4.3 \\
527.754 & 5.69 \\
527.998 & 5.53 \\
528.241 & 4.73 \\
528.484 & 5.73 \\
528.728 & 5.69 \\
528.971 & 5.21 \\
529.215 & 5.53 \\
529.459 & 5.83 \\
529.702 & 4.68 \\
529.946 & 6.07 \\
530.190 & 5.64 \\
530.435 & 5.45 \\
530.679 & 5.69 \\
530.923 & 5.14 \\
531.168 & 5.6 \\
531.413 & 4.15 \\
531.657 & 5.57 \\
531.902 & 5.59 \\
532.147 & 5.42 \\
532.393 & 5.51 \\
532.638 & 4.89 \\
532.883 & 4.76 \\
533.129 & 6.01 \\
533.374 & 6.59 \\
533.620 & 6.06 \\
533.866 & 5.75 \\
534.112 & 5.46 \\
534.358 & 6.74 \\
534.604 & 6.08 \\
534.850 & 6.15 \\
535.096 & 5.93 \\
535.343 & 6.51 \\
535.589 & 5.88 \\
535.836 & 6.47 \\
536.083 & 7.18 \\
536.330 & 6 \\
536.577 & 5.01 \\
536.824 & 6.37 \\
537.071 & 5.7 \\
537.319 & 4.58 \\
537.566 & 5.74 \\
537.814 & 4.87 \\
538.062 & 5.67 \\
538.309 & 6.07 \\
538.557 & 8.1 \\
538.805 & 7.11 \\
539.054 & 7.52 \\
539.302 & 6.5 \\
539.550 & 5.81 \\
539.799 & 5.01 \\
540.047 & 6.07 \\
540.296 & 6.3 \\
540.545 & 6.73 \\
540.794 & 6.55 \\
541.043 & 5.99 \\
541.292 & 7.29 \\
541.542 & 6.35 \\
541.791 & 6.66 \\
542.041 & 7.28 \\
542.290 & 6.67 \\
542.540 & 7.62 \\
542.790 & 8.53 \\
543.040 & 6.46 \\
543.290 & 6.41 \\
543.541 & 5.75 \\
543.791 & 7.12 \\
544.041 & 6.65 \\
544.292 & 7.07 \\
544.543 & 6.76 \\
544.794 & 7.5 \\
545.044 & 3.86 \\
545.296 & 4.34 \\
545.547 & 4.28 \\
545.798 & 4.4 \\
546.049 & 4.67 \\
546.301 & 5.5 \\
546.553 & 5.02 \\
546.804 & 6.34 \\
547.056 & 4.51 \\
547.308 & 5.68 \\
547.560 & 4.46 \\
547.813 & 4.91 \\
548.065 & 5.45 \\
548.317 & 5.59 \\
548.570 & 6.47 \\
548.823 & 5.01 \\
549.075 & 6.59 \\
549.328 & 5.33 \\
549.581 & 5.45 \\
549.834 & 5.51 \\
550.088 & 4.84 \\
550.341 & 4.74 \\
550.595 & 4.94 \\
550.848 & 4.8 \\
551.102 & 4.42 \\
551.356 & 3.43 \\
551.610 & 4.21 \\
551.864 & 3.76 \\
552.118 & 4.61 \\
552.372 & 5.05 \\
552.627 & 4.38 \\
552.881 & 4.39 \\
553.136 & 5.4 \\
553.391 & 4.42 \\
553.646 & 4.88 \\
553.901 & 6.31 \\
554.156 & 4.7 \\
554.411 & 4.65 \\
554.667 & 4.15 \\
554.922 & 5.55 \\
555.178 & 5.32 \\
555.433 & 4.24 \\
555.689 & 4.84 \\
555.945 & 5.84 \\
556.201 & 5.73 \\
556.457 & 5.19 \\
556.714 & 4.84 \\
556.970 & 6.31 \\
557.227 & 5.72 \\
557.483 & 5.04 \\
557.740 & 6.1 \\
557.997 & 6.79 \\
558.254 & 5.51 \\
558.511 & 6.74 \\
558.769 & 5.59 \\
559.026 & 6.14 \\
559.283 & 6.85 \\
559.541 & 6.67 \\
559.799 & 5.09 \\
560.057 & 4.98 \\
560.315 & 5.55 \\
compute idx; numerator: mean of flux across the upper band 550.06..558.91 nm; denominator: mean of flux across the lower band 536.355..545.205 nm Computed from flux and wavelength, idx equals 0.8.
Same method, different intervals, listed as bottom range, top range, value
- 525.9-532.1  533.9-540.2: 1.18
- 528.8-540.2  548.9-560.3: 0.90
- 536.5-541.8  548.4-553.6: 0.79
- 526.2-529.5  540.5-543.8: 1.35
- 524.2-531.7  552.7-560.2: 1.08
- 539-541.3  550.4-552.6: 0.70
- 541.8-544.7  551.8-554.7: 0.69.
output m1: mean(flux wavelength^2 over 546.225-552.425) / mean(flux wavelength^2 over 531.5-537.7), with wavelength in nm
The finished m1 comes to 0.92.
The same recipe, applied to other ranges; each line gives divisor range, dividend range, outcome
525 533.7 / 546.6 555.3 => 1.04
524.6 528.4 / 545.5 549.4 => 1.19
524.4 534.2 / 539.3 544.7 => 1.33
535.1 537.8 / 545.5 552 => 0.89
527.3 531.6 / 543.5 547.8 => 1.10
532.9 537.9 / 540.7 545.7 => 1.12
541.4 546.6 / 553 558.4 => 0.90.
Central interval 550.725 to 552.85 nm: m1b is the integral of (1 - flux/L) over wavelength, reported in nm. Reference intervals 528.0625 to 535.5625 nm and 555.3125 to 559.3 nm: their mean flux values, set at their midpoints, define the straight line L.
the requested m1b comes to 0.50 nm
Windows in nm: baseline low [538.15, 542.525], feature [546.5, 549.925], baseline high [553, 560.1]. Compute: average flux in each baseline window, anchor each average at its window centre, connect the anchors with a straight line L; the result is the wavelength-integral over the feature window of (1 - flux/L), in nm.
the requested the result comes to 0.34 nm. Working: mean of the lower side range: 6.61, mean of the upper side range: 5.49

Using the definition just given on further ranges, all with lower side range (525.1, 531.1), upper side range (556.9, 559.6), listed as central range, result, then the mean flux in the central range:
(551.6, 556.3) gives 0.86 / 4.88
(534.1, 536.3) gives -0.39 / 6.3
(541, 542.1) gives -0.23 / 6.73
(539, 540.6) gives -0.20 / 6.2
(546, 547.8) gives 0.18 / 5.17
